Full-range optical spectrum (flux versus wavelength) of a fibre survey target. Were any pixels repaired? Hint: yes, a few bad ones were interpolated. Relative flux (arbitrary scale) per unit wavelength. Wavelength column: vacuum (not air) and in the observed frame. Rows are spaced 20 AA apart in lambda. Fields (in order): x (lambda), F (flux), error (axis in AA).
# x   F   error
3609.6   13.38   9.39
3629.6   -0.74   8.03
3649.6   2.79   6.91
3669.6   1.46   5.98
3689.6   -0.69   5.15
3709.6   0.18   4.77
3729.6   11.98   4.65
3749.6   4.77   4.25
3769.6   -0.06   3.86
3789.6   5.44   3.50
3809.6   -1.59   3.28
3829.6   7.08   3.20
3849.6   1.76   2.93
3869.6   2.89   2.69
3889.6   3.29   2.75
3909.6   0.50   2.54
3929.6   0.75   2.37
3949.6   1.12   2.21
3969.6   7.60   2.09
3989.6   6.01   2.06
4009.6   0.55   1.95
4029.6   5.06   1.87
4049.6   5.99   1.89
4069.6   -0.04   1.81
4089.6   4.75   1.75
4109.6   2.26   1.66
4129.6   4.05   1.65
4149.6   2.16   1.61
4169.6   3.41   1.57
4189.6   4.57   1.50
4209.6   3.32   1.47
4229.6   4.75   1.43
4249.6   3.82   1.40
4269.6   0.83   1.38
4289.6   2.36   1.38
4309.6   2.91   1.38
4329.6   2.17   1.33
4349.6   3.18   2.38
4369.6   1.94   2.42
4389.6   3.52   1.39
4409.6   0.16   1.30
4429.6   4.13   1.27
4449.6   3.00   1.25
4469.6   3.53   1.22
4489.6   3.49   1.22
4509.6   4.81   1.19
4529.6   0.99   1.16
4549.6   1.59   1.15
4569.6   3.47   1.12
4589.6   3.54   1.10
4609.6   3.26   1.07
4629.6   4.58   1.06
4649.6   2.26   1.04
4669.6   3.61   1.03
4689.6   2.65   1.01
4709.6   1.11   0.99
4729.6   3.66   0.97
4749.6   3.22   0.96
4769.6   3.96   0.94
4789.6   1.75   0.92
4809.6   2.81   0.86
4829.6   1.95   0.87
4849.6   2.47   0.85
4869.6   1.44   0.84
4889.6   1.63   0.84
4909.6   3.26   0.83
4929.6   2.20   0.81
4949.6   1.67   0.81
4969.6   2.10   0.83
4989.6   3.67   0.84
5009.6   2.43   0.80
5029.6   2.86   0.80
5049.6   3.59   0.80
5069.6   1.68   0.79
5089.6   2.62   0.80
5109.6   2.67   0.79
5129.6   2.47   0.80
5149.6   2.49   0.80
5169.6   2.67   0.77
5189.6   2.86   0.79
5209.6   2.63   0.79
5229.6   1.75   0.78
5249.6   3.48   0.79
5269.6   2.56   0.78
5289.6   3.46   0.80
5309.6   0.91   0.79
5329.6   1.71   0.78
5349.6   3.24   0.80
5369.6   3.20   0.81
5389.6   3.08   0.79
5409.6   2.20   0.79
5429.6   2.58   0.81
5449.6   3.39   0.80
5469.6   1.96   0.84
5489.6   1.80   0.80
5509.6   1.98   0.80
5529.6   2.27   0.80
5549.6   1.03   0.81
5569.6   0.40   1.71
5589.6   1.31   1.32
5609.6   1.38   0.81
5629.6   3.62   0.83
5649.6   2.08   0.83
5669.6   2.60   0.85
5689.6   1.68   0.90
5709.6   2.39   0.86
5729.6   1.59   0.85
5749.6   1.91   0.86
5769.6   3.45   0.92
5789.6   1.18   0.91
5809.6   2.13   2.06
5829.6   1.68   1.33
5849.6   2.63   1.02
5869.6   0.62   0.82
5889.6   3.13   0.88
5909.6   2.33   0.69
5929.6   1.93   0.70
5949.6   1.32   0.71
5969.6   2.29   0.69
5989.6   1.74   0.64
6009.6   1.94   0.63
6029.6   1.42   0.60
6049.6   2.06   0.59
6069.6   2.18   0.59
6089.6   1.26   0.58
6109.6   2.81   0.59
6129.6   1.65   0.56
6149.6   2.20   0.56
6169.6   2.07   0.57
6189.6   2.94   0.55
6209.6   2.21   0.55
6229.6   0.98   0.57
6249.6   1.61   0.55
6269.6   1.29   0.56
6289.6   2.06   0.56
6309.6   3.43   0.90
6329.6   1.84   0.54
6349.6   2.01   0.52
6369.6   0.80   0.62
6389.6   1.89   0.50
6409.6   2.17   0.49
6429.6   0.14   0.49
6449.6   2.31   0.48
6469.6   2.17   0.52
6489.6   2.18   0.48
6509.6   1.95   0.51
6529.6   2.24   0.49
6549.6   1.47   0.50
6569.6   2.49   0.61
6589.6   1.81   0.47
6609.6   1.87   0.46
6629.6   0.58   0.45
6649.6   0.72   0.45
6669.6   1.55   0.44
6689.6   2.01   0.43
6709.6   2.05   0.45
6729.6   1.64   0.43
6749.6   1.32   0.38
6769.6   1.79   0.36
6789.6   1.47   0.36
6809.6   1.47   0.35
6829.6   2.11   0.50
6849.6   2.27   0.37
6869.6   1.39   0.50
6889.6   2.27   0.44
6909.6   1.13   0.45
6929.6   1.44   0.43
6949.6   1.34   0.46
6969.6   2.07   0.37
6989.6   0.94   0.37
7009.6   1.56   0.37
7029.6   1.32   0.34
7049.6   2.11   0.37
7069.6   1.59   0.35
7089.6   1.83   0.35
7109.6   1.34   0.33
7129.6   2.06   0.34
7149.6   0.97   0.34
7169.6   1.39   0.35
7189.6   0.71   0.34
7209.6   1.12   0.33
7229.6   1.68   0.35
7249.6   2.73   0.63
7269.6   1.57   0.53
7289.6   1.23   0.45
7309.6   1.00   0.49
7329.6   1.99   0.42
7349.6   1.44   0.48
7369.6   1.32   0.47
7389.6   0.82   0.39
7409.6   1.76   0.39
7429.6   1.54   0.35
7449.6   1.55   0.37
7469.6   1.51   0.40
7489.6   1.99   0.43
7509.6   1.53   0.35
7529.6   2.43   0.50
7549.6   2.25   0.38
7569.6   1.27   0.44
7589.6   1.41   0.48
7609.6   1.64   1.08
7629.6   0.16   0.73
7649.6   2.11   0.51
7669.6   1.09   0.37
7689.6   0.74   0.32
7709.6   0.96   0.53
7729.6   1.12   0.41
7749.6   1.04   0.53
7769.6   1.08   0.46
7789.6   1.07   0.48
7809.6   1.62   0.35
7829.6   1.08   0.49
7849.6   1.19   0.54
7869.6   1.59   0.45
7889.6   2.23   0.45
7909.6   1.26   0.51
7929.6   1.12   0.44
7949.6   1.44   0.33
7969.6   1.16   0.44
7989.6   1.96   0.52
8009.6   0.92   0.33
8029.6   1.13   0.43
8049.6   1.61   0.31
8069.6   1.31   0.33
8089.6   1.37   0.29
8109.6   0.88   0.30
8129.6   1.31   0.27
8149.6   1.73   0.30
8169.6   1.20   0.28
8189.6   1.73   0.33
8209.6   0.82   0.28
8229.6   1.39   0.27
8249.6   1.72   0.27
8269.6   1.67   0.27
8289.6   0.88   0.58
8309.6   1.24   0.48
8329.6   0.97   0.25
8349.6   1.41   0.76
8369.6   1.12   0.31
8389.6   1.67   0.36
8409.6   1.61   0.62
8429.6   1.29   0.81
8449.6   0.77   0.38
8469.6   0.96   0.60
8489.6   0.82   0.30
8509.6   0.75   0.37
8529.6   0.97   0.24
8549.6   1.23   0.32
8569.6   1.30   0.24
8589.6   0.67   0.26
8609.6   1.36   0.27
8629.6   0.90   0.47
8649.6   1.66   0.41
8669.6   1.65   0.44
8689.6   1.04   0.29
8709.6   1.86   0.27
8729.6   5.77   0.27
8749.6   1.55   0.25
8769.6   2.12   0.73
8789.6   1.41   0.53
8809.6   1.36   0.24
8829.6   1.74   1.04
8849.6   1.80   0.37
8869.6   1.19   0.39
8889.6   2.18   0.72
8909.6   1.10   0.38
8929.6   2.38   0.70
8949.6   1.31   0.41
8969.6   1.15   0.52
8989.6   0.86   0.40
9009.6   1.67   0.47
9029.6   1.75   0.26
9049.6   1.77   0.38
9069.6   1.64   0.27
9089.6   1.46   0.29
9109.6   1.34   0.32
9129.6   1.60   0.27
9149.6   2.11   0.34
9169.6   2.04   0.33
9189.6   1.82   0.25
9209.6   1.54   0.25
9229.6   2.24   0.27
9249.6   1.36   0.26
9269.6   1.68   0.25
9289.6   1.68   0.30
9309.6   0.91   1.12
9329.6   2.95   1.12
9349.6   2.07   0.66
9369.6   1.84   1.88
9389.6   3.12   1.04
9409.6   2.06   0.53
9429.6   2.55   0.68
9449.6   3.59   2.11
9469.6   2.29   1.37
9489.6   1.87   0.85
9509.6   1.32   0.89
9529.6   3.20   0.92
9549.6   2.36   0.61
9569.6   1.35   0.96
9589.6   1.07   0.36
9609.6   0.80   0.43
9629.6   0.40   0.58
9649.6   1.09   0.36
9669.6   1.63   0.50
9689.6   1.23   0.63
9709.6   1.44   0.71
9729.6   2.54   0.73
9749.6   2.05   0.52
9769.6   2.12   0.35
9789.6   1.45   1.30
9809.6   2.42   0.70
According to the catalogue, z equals 1.340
